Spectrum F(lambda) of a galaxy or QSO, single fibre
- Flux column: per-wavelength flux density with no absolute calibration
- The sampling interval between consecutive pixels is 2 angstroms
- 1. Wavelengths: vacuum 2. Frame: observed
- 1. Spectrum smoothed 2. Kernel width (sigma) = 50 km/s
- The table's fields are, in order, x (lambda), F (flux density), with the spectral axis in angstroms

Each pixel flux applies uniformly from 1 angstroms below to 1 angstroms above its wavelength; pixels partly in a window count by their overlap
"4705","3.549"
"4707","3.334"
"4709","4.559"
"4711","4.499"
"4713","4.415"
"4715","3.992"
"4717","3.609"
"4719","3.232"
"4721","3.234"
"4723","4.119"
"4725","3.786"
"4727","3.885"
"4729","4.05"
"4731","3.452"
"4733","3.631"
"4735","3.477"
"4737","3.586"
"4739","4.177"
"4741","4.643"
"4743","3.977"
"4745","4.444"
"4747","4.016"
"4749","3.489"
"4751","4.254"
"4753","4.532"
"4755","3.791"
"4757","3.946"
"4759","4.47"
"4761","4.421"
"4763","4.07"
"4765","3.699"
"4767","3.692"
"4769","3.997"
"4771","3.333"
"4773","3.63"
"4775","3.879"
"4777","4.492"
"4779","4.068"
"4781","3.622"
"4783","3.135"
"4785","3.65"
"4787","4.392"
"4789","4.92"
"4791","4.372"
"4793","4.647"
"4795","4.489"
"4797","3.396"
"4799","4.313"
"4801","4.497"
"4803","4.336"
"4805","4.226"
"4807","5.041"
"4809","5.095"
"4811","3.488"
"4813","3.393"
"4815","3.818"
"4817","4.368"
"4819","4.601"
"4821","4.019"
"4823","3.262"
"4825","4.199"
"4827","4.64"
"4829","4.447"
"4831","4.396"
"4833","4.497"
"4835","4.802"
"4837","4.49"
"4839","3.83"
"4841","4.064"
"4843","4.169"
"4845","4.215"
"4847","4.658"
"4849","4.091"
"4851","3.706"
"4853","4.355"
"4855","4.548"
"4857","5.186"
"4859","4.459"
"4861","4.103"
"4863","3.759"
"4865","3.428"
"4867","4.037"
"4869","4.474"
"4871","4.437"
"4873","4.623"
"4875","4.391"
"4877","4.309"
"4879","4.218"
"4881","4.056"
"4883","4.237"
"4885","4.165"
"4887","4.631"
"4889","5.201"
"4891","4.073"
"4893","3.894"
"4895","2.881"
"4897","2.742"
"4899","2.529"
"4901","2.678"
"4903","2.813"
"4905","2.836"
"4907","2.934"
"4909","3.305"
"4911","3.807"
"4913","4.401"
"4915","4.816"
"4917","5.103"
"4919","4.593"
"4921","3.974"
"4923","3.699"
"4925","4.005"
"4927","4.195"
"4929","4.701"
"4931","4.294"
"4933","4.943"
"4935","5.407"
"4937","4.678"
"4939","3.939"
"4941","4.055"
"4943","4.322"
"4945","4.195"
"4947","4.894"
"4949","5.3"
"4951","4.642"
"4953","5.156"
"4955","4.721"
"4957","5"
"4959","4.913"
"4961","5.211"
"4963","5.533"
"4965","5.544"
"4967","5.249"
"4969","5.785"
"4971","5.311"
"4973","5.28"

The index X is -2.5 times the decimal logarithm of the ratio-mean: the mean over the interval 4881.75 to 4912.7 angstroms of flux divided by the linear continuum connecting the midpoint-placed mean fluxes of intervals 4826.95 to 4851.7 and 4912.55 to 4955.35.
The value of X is 0.248 mag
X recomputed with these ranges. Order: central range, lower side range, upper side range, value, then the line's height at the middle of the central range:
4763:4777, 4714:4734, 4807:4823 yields 0.03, 3.91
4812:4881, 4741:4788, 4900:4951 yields -0.04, 4.07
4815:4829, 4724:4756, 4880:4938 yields -0.06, 3.97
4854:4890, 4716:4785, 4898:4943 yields -0.10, 3.96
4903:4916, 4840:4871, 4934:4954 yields 0.24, 4.49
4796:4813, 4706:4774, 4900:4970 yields -0.04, 4.1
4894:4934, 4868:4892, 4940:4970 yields 0.24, 4.66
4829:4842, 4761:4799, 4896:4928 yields -0.13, 3.85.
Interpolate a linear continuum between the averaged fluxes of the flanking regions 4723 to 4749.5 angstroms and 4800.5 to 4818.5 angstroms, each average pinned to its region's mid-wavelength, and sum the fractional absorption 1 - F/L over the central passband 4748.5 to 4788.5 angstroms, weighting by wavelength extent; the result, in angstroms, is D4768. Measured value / 1.12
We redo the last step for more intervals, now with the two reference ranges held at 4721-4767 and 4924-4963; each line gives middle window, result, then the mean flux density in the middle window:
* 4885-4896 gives 0.87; 4.14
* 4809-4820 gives 0.48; 4.04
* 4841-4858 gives 0.01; 4.35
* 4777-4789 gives 0.54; 3.93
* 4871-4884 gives 0.39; 4.32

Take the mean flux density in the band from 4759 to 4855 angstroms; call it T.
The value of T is 4.15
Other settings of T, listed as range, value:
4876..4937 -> 3.99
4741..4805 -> 4.08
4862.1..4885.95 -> 4.18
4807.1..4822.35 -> 4.15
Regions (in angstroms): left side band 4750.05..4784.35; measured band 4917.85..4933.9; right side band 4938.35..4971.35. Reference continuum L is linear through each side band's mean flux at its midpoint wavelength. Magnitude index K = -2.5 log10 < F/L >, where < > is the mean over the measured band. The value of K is 0.11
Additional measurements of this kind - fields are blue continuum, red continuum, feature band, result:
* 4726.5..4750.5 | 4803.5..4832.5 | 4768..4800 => 0.018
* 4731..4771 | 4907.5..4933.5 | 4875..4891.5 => -0.044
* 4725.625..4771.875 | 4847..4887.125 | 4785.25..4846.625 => -0.038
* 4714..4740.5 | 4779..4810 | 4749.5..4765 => -0.050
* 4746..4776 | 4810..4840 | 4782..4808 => -0.054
